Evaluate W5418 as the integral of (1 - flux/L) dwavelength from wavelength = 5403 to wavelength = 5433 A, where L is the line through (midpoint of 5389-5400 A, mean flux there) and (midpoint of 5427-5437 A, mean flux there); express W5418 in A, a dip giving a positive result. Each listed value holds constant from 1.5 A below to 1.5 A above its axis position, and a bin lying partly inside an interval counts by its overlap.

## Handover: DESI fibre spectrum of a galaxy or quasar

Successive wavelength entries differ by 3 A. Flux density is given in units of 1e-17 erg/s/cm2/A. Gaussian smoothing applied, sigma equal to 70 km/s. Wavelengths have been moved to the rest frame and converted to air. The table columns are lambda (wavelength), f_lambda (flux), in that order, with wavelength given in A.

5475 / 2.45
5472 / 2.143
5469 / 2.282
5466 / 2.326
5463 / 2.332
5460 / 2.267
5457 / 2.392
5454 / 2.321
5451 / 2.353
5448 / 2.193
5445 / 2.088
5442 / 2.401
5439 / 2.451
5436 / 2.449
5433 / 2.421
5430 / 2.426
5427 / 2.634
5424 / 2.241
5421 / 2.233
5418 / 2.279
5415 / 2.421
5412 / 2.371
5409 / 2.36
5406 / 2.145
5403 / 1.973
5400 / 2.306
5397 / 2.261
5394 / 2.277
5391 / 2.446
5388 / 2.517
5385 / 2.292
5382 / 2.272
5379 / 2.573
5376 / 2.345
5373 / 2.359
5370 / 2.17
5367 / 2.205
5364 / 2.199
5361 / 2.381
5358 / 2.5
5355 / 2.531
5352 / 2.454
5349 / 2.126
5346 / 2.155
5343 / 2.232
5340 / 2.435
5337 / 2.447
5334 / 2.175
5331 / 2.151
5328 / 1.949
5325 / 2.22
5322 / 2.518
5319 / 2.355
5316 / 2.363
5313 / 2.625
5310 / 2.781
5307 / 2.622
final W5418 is 1.0 A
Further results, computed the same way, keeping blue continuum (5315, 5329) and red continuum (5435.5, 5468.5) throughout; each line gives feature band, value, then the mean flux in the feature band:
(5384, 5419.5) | 0.1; 2.3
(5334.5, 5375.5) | -0.4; 2.32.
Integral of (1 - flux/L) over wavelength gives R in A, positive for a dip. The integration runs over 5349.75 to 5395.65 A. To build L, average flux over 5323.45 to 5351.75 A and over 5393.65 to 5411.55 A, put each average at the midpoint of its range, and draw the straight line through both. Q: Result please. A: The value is -2.9 A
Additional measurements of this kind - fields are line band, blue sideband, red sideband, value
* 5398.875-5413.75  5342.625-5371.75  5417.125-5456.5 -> 0.62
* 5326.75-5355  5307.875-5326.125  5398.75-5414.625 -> 1.95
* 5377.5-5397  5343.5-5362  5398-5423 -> -0.76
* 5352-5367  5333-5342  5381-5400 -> -0.24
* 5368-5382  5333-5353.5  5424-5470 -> -0.22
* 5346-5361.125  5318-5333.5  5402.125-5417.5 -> -0.90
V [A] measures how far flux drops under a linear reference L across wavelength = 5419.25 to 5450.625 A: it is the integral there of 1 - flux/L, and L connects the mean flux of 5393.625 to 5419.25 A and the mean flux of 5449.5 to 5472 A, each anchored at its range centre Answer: -0.9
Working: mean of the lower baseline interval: 2.27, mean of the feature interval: 2.35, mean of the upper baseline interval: 2.31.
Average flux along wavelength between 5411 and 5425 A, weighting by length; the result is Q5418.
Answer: 2.31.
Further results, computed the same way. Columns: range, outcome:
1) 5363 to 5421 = 2.3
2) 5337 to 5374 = 2.32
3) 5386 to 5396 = 2.4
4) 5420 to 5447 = 2.37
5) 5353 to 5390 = 2.36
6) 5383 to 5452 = 2.33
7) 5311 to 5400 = 2.33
